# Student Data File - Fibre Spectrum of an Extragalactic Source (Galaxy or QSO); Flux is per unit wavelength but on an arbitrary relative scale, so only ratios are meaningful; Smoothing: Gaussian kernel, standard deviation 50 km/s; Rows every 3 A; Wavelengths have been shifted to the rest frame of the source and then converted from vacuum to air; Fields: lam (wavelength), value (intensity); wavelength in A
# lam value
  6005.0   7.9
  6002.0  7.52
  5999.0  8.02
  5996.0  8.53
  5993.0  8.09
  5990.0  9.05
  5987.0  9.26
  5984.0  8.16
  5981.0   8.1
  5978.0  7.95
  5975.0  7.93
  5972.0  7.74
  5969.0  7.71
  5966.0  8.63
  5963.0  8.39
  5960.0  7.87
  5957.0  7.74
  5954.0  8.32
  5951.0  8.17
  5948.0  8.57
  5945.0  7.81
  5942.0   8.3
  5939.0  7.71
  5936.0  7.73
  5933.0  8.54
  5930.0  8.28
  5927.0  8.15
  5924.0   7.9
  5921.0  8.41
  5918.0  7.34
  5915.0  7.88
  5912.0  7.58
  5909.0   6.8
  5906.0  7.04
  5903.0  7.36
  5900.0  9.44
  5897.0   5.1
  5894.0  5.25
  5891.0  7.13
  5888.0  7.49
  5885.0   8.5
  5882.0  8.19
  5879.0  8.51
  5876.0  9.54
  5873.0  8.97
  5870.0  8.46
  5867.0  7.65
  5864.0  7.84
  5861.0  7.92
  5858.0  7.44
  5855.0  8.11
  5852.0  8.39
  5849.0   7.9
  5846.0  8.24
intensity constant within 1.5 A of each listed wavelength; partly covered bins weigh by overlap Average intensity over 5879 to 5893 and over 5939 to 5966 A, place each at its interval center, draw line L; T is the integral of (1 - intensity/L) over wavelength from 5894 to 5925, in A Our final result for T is 2.2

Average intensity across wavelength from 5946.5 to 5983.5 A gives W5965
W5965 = 8.1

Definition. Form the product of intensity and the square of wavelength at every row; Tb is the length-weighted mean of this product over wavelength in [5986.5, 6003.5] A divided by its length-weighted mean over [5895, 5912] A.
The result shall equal 1.2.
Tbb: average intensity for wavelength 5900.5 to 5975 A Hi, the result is 7.94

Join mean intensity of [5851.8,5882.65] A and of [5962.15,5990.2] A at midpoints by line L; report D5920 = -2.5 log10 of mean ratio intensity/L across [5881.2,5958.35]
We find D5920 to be 0.074 mag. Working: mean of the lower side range 8.27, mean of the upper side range 8.25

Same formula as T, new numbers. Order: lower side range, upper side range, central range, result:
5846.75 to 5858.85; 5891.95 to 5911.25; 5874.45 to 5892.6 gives -2.3 A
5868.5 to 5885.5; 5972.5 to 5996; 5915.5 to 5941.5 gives 1.6 A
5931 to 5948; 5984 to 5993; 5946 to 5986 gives 1.7 A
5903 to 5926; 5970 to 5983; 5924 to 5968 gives -2.2 A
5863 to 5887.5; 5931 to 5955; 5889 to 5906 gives 2.9 A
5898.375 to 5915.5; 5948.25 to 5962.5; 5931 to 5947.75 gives -0.2 A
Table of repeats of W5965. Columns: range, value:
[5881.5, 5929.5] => 7.47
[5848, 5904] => 7.86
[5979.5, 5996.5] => 8.53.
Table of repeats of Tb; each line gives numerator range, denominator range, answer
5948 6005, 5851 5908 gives 1.08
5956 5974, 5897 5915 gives 1.10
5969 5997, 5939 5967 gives 1.02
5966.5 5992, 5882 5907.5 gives 1.18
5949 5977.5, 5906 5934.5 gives 1.04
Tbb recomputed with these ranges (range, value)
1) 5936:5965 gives 8.09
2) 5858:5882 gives 8.34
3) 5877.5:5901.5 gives 7.45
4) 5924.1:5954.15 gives 8.14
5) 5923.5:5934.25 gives 8.24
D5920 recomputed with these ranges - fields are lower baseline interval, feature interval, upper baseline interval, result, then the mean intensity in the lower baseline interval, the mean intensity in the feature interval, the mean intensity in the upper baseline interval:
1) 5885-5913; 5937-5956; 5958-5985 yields -0.06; 7.09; 8.12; 8.05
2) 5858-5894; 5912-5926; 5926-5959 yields 0.03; 8.05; 7.86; 8.12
